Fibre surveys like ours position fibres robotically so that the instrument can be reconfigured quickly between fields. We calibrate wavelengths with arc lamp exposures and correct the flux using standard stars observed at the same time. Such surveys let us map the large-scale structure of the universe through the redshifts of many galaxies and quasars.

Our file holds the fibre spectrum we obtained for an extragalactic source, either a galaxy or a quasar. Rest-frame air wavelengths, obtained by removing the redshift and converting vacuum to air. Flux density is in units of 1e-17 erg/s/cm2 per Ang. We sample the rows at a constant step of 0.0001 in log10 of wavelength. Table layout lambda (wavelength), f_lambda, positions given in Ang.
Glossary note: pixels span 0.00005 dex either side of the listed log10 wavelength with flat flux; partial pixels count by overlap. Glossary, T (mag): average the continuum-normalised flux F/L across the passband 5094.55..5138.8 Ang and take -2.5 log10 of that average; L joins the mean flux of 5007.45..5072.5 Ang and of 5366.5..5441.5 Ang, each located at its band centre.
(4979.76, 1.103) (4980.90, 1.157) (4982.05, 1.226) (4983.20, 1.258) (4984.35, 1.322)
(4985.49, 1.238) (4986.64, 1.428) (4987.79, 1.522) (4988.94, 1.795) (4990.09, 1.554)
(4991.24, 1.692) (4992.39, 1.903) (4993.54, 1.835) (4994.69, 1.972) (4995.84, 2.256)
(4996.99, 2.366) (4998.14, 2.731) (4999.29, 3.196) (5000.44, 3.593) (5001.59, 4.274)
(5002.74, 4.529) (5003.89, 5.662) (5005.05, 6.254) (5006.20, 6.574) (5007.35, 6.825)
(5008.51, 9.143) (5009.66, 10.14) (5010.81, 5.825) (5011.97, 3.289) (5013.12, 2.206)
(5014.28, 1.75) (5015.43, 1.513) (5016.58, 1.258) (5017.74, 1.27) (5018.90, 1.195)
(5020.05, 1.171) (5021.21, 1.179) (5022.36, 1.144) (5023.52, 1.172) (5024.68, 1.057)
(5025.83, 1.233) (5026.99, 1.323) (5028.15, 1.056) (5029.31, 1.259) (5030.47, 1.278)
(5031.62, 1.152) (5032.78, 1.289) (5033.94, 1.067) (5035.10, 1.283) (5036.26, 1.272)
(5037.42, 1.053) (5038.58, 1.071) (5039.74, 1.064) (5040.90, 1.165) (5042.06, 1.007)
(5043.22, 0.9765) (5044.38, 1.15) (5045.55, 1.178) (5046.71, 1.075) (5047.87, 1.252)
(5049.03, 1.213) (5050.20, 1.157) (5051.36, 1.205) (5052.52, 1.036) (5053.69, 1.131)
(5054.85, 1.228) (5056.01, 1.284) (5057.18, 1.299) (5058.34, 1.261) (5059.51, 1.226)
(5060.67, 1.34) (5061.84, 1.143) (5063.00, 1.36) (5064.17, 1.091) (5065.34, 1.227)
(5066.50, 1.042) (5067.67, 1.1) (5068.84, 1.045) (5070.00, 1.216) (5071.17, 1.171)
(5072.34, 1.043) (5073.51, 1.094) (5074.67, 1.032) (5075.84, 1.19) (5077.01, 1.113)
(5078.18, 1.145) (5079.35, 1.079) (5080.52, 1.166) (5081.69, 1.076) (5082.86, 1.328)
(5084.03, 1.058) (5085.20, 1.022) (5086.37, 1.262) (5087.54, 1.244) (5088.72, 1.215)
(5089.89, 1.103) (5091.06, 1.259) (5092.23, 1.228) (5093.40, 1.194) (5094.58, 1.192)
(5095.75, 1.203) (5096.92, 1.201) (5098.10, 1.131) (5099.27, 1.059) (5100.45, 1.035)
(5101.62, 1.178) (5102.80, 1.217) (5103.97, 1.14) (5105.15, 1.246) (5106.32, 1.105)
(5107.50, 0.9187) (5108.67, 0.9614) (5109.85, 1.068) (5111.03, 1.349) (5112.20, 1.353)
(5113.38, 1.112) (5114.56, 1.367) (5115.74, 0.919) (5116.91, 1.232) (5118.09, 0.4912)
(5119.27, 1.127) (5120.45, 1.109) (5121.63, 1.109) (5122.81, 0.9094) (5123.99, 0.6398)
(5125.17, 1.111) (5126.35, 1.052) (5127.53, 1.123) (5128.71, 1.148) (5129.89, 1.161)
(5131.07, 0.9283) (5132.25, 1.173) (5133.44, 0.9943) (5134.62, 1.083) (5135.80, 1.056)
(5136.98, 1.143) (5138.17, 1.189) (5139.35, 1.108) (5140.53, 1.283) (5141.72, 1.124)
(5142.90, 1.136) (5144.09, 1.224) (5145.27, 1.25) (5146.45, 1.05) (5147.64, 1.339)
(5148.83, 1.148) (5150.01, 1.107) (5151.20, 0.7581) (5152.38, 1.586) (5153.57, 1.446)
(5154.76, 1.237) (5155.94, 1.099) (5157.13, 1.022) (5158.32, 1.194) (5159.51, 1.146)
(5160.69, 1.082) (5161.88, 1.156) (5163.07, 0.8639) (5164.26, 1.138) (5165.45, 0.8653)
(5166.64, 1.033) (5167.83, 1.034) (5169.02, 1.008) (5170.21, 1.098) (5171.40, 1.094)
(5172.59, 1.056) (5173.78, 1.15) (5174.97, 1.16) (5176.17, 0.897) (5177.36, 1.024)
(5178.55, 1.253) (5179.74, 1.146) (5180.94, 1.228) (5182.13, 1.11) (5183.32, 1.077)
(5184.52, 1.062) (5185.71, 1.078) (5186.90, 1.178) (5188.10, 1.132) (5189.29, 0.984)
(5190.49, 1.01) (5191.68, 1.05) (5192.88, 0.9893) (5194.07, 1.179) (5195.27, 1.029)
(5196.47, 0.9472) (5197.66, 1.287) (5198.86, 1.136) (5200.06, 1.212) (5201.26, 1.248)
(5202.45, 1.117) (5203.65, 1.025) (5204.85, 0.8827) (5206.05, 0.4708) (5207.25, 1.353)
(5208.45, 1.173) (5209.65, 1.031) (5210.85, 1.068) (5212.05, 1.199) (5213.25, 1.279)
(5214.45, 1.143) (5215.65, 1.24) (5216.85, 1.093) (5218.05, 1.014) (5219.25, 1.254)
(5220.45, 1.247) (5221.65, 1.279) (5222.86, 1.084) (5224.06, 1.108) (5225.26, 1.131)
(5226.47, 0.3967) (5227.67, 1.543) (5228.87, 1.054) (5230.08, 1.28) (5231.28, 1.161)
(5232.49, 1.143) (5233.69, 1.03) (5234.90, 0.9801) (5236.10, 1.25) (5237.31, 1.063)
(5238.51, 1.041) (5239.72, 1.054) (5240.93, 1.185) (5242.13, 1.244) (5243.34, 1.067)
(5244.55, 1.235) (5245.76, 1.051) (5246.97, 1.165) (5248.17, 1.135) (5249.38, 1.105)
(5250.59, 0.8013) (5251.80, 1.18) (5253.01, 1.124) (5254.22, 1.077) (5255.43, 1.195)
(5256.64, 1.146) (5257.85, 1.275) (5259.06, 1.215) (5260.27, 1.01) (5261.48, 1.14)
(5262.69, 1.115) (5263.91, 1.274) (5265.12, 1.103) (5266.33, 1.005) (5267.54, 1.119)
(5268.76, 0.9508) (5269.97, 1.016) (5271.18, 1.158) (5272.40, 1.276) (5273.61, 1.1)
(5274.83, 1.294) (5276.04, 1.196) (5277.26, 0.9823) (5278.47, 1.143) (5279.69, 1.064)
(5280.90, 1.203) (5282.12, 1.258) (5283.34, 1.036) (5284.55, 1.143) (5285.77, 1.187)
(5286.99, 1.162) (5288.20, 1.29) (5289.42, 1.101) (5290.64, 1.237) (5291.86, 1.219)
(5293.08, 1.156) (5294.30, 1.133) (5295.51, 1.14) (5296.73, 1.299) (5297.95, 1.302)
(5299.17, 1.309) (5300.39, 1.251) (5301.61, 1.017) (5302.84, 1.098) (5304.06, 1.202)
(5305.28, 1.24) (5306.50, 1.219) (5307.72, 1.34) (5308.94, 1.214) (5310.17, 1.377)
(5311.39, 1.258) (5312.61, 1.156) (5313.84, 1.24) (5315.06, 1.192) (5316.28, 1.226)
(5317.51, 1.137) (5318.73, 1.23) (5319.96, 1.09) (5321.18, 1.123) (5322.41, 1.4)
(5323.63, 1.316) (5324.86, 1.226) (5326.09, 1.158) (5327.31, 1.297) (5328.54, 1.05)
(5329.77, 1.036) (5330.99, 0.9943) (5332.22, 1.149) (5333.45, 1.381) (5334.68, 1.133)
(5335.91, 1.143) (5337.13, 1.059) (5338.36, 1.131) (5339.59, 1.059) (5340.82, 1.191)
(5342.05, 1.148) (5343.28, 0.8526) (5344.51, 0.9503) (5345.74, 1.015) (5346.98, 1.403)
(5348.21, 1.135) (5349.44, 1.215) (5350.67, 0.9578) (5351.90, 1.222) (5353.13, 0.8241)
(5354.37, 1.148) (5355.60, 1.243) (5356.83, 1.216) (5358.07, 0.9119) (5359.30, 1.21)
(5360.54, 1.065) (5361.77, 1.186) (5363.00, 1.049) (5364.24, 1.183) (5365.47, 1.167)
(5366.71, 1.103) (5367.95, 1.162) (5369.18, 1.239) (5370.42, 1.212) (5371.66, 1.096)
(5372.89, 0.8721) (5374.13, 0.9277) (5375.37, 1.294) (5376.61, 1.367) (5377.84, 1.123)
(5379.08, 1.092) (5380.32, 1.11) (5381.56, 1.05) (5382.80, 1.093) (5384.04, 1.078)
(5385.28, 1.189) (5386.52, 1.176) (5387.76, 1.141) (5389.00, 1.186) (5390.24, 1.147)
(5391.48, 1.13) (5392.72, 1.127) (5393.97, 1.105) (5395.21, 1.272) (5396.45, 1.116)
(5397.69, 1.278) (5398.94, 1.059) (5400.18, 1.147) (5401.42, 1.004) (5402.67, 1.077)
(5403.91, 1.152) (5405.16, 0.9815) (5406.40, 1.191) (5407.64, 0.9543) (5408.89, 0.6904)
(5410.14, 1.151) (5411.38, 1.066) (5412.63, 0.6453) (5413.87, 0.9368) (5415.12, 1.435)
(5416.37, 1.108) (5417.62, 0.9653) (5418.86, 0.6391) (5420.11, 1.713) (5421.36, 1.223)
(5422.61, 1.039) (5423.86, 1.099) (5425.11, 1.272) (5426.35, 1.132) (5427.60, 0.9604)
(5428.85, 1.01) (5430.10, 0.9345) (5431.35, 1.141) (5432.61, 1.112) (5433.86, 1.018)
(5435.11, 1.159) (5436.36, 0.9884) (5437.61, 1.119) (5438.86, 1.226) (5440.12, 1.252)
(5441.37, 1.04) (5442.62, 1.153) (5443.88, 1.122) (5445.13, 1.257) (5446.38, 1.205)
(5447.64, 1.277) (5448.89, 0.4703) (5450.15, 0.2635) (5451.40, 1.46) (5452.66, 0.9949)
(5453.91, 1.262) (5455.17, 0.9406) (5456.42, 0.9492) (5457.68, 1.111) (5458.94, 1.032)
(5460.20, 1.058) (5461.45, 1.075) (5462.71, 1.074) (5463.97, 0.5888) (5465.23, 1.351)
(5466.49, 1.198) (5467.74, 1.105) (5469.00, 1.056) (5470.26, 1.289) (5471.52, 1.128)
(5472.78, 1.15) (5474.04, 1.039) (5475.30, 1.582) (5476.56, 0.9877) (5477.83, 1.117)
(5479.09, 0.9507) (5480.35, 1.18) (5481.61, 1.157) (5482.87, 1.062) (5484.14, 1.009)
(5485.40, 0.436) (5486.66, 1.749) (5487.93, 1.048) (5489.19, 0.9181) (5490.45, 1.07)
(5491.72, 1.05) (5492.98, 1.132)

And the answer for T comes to 0.38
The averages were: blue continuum 1.67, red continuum 1.1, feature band 1.09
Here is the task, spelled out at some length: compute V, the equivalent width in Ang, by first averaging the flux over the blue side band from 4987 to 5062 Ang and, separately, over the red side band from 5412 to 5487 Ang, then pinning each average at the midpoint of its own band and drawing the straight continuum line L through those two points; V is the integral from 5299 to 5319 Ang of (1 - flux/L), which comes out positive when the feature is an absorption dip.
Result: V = 3.15 Ang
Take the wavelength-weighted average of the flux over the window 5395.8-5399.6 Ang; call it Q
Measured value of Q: 1.15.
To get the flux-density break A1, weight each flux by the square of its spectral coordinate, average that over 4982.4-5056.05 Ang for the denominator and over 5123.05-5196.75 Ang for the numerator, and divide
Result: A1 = 0.53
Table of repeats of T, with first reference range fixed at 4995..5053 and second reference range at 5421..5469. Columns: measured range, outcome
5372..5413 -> 0.13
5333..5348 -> 0.24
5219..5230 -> 0.49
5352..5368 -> 0.20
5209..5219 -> 0.49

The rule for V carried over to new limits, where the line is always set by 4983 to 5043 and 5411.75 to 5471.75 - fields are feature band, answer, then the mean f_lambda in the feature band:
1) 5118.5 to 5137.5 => 9.4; 1.05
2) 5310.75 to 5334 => 4.2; 1.19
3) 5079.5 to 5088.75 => 4.4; 1.16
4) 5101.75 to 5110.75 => 4.3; 1.11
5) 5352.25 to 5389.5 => 5.0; 1.12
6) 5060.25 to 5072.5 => 6.0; 1.16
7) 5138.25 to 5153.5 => 6.3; 1.19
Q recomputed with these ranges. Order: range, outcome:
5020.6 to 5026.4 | 1.16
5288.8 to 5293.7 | 1.18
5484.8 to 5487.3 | 1.1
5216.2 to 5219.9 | 1.13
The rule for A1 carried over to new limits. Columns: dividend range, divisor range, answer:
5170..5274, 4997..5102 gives 0.66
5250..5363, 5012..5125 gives 1.07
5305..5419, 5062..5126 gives 1.11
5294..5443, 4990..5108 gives 0.72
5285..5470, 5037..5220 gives 1.10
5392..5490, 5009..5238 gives 1.00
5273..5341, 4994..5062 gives 0.59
